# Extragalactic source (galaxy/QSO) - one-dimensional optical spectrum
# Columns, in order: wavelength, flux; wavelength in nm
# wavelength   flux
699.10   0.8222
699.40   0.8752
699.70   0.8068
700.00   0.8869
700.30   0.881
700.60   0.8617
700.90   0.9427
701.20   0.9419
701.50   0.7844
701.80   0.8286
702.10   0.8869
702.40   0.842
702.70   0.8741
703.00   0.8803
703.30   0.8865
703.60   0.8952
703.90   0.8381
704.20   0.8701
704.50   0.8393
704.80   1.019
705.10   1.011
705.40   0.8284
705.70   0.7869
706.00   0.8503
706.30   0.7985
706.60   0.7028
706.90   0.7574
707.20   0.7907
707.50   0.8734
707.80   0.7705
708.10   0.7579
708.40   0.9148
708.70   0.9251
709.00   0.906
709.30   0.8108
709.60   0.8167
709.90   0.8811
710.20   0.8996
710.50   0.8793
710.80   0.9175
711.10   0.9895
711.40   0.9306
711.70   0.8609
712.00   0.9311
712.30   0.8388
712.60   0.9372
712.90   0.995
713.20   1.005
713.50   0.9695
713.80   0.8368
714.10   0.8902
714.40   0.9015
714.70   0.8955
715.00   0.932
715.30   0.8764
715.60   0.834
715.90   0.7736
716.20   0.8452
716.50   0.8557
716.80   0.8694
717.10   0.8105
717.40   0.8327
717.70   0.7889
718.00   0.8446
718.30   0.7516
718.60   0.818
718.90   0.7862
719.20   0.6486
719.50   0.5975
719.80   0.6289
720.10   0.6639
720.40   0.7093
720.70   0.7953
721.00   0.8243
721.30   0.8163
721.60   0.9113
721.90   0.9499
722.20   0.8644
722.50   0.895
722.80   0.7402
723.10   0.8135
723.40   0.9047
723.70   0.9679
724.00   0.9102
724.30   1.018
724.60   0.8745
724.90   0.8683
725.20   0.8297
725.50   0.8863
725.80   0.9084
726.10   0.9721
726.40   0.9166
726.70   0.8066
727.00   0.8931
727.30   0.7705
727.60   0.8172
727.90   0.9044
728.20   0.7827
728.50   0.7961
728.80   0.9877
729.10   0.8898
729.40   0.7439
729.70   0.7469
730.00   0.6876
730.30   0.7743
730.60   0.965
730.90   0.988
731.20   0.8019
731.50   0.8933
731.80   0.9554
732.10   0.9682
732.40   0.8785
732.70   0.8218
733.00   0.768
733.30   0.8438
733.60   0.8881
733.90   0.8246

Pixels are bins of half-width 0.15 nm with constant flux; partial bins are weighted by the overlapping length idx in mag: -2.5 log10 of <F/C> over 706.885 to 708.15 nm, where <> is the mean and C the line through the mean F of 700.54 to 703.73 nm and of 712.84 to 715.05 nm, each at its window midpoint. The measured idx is 0.13 mag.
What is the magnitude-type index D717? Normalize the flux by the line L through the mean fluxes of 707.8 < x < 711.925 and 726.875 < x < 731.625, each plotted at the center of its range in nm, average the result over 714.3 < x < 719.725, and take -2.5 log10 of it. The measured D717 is 0.07 mag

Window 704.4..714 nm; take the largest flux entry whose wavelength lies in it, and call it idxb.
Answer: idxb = 1.019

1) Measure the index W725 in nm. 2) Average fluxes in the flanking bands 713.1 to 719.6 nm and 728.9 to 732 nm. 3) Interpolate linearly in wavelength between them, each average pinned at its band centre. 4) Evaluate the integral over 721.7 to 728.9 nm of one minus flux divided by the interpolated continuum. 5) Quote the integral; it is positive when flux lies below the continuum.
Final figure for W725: -0.289 nm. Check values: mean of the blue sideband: 0.835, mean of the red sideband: 0.849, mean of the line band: 0.878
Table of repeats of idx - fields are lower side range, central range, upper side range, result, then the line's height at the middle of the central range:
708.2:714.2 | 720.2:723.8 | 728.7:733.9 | 0.04 mag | 0.879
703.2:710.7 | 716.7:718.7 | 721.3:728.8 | 0.07 mag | 0.867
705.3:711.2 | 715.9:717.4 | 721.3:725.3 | 0.04 mag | 0.867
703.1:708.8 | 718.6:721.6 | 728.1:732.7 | 0.16 mag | 0.853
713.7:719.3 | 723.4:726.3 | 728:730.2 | -0.12 mag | 0.815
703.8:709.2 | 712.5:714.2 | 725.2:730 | -0.11 mag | 0.847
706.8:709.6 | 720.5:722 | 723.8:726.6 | 0.05 mag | 0.891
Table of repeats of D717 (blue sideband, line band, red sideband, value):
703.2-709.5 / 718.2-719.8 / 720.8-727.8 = 0.22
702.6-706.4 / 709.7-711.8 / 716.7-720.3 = -0.11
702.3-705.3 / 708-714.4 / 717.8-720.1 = -0.12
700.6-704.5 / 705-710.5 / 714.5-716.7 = 0.04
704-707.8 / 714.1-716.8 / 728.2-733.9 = -0.03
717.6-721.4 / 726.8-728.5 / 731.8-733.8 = -0.01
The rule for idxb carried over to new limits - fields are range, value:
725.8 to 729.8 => 0.9877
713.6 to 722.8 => 0.9499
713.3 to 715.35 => 0.9695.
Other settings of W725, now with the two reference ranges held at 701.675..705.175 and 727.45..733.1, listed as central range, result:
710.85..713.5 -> -0.19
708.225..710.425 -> 0.00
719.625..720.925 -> 0.24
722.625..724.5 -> -0.07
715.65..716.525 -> 0.05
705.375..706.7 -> 0.14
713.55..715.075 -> -0.04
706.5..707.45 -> 0.13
